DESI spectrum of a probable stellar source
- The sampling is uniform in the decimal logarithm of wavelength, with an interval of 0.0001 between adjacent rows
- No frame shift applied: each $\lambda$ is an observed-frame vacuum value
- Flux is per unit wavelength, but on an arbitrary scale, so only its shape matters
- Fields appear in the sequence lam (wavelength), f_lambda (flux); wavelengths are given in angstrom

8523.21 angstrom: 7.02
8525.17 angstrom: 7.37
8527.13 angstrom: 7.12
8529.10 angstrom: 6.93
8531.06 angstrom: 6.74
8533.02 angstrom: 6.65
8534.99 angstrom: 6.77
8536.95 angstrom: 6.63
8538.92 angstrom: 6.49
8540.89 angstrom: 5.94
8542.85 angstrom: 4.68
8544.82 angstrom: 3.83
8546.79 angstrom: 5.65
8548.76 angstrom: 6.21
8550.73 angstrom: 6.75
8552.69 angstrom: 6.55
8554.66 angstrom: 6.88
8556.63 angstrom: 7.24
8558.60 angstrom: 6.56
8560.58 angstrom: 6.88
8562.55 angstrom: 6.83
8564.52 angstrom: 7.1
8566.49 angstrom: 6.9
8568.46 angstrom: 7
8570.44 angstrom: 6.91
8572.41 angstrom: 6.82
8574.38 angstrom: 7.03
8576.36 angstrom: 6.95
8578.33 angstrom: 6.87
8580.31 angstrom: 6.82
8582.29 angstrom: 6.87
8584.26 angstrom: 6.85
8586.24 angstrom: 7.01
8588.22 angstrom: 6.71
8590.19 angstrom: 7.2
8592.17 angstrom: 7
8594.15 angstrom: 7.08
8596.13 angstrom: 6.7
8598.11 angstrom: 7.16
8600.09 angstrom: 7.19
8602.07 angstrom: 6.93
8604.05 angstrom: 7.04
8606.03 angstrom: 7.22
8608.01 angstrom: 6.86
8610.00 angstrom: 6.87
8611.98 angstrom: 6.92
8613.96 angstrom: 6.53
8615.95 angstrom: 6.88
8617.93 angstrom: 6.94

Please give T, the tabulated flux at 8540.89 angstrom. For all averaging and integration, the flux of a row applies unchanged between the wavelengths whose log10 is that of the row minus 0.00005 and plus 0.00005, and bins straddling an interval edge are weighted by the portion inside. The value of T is 5.94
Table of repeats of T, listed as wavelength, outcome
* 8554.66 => 6.88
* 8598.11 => 7.16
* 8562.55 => 6.83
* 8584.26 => 6.85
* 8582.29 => 6.87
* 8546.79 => 5.65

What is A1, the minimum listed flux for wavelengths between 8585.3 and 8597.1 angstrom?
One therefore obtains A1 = 6.7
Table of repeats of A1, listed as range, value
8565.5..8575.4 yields 6.82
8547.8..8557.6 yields 6.21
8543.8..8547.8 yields 3.83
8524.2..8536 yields 6.65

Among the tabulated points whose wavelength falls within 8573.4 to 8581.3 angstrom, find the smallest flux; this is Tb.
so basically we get 6.82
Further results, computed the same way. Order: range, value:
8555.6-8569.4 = 6.56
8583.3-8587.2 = 6.85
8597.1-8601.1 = 7.16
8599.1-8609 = 6.86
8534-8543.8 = 4.68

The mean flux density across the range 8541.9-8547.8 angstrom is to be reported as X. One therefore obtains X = 4.72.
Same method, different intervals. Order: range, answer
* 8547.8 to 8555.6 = 6.6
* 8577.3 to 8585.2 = 6.86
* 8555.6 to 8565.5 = 6.92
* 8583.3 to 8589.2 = 6.85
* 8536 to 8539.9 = 6.55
